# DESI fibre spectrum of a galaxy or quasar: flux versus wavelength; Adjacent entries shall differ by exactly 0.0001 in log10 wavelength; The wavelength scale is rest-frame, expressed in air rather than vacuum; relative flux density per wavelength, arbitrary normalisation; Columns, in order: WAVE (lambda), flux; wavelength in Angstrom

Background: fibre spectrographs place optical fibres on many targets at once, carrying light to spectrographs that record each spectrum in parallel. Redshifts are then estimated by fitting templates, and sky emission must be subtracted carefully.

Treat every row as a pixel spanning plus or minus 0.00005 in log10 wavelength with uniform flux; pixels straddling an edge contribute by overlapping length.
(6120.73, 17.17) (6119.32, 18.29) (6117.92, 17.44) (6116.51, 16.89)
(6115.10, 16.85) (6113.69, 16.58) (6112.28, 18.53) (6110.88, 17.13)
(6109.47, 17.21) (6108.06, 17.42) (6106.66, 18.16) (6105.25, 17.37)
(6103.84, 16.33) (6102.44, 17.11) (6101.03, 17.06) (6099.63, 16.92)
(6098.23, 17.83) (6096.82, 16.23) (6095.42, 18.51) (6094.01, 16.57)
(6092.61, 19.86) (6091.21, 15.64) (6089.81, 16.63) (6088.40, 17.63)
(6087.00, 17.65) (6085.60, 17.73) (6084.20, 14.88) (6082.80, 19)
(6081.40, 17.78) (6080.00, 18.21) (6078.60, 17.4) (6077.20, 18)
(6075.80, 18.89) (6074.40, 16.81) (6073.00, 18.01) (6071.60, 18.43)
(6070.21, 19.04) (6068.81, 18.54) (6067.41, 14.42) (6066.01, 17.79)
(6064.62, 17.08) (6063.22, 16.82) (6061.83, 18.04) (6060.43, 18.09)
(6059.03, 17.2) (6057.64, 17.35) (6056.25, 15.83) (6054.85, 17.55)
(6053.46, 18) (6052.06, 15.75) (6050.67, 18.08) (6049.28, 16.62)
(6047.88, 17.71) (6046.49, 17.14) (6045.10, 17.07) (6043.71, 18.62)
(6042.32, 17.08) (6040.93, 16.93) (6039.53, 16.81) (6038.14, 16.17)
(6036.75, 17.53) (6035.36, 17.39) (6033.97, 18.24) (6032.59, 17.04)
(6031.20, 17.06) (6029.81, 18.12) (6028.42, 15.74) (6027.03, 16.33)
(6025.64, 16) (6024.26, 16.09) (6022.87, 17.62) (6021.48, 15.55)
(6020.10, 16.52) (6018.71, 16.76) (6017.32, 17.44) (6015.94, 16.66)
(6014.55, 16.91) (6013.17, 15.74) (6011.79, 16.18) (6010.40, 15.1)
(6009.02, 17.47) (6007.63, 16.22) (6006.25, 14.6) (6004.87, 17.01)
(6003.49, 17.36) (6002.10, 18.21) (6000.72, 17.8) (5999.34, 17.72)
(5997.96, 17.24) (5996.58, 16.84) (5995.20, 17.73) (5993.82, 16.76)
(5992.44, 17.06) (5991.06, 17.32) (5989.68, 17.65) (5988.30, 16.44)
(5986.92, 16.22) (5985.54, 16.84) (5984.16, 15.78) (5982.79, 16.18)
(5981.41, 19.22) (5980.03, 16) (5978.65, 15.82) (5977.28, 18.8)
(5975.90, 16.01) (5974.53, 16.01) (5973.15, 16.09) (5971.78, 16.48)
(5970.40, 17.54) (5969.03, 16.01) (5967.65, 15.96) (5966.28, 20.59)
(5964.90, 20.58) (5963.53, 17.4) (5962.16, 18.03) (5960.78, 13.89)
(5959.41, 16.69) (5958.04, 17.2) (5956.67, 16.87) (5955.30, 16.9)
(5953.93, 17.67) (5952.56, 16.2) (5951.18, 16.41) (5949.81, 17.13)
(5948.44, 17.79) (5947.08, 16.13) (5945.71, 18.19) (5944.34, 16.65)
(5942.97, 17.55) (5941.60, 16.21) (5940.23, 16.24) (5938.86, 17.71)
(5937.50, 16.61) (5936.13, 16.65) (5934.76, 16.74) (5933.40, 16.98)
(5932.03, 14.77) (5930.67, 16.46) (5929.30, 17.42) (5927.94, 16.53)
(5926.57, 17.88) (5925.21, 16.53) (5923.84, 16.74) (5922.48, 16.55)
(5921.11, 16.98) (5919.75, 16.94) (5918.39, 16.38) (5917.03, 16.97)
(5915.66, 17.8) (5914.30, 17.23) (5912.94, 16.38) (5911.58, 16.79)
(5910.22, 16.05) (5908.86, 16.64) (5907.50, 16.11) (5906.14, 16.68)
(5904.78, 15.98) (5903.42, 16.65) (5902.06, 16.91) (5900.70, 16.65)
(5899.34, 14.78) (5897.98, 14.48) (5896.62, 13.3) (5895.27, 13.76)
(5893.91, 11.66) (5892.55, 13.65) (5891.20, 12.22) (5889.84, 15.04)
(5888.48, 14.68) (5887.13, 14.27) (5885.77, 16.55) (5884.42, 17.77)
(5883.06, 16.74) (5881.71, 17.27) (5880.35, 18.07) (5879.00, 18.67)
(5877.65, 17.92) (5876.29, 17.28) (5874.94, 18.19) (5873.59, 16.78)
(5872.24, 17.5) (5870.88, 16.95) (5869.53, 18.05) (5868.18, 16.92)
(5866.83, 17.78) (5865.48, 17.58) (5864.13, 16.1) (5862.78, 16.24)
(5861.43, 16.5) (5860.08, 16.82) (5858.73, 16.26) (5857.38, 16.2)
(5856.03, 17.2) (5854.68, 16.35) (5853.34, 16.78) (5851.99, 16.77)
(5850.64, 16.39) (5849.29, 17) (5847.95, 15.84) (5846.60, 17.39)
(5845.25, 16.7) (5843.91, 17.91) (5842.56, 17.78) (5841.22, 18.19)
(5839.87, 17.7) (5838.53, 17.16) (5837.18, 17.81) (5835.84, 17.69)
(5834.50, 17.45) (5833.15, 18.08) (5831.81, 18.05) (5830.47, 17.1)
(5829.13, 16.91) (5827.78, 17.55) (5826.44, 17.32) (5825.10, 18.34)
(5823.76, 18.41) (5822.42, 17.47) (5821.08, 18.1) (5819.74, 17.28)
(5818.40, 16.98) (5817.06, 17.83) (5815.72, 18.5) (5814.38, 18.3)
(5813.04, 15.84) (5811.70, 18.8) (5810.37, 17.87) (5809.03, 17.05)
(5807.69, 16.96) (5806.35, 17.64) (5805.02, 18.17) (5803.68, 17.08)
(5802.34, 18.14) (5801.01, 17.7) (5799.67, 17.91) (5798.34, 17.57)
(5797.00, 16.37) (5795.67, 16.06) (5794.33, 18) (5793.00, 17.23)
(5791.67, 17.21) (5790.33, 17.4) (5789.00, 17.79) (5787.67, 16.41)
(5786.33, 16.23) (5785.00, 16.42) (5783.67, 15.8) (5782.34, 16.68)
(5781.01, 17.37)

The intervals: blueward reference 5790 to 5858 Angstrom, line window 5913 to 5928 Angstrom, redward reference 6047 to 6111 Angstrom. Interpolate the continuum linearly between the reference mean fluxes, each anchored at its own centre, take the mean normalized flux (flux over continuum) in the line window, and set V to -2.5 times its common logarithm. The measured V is 0.03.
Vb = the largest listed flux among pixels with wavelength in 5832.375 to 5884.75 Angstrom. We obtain 18.67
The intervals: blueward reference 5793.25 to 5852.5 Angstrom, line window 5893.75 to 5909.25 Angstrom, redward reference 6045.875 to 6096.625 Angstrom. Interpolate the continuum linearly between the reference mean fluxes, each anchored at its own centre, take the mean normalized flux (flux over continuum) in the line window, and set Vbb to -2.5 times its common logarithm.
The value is 0.14 mag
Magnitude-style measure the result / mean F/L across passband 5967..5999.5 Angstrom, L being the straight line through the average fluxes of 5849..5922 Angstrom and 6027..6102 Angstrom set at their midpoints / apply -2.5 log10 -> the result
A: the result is 0.01 mag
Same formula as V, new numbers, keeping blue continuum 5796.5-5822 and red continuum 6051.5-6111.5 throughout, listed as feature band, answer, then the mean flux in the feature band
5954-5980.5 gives 0.029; 17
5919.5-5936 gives 0.051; 16.7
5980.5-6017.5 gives 0.037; 16.9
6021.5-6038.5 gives 0.033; 16.9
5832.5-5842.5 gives -0.010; 17.7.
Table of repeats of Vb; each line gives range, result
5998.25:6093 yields 19.86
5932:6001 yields 20.59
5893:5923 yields 17.8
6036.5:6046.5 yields 18.62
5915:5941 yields 17.88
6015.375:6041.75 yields 18.24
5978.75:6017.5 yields 19.22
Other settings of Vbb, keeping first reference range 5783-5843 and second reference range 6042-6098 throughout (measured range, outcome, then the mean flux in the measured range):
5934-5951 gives 0.03 mag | 17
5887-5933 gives 0.10 mag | 15.8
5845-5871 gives 0.04 mag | 16.8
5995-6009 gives 0.02 mag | 17.1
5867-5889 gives 0.02 mag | 17.1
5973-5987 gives 0.05 mag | 16.7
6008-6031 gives 0.06 mag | 16.5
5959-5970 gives 0.00 mag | 17.4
